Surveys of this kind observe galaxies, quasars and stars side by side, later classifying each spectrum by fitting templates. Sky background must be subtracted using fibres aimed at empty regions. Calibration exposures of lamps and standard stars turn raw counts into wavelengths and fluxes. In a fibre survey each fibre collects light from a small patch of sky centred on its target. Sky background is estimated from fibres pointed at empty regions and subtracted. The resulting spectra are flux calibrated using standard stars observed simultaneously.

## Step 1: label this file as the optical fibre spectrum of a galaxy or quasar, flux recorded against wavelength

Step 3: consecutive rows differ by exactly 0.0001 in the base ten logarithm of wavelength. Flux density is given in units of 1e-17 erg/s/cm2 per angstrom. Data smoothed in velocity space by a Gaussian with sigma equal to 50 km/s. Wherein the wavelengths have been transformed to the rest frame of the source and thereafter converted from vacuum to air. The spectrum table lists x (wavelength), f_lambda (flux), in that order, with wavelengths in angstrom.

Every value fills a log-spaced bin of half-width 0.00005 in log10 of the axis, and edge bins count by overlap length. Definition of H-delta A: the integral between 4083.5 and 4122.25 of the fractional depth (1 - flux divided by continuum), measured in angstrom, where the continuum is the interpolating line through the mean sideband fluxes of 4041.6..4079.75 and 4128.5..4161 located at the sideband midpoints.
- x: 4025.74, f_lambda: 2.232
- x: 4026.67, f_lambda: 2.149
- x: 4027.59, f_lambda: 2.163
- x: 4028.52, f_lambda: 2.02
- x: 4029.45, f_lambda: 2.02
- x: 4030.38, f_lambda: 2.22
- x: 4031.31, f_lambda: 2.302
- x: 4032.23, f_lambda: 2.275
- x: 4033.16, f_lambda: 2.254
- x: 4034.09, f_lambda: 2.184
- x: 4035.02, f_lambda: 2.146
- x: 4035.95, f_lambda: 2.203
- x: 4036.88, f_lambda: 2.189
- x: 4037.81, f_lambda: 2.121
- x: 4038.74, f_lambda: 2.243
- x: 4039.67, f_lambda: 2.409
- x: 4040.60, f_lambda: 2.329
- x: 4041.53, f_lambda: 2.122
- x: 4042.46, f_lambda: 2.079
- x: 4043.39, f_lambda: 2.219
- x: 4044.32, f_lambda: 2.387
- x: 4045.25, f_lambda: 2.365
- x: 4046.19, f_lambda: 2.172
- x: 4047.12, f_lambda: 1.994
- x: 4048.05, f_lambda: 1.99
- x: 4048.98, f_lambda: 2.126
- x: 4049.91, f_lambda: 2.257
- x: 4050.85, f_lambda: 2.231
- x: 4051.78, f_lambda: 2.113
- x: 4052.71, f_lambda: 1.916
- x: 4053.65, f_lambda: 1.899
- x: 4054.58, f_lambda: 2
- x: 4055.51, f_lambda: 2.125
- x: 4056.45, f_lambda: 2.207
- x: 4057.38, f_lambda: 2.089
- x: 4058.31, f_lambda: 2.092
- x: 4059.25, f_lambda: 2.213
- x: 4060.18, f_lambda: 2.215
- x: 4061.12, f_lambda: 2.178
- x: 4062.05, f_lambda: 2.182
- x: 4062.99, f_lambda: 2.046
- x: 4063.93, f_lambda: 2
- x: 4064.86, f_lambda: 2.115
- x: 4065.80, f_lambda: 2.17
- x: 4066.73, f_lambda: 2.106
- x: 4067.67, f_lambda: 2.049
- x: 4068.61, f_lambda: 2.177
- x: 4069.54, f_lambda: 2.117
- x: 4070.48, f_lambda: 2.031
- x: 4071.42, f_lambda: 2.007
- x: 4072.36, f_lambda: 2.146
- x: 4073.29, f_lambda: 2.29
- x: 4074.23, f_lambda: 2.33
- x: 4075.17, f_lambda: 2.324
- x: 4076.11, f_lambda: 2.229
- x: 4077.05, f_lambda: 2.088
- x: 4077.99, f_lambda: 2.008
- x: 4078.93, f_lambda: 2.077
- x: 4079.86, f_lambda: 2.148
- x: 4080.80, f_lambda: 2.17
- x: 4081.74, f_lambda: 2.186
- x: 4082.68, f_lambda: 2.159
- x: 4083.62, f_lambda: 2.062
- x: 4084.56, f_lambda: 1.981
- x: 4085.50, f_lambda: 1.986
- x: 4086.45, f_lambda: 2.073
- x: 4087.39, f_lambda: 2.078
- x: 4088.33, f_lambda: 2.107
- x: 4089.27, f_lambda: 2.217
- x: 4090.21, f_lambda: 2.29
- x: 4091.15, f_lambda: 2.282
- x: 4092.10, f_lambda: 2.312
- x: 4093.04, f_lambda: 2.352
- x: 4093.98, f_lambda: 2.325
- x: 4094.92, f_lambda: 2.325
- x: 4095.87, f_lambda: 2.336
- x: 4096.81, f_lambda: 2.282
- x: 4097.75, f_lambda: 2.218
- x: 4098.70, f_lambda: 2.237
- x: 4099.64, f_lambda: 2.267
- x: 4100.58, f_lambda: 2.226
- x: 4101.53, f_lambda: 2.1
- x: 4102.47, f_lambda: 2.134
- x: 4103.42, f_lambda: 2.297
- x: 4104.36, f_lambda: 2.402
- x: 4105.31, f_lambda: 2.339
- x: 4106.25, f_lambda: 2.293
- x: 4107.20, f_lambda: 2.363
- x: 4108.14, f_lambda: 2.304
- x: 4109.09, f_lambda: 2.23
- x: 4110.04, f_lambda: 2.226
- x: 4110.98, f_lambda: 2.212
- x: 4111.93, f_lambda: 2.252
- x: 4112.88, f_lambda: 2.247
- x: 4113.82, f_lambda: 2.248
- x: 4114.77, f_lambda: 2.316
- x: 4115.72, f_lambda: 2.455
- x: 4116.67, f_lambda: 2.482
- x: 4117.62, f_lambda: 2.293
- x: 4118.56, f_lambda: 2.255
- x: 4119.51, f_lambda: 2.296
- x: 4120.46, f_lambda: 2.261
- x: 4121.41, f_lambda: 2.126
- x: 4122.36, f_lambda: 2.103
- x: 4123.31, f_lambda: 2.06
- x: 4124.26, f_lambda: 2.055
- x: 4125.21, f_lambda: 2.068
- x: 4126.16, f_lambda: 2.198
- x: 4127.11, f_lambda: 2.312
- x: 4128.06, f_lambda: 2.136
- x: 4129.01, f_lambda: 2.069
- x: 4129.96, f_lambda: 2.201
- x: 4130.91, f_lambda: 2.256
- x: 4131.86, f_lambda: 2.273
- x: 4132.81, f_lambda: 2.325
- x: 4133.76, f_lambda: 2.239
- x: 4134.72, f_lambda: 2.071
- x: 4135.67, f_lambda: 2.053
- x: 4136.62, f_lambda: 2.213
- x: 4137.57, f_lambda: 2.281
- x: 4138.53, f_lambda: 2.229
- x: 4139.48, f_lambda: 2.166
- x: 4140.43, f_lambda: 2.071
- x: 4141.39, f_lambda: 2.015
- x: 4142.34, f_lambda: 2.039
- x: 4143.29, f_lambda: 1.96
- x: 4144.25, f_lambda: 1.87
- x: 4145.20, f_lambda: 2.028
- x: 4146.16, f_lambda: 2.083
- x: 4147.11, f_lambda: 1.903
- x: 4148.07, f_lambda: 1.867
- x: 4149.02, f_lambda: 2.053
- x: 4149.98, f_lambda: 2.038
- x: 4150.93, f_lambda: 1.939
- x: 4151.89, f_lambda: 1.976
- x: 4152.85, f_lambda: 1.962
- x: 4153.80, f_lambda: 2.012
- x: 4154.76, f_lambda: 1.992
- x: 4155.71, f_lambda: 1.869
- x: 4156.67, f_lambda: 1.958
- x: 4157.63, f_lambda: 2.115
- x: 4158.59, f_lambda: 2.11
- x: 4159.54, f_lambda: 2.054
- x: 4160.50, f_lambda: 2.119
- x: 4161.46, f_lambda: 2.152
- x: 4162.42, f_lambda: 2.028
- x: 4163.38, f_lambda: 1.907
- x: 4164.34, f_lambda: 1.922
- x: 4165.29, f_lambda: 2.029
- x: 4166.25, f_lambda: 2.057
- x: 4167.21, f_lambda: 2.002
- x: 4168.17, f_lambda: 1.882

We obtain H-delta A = -2.7 angstrom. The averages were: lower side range 2.13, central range 2.25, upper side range 2.07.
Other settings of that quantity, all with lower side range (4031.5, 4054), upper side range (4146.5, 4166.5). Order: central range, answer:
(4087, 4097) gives -0.77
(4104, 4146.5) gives -3.04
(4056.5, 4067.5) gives 0.11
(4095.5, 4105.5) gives -0.79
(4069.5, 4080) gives -0.11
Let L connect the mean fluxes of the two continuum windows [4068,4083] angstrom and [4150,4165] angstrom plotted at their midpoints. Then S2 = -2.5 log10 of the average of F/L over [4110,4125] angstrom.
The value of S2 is -0.08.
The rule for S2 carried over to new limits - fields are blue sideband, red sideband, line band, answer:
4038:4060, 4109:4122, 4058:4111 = 0.02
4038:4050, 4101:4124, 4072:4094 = 0.03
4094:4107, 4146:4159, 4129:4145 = -0.03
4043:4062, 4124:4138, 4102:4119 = -0.06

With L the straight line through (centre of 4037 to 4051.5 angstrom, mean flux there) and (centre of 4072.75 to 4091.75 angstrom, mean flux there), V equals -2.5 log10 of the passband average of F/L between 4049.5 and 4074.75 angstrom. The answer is 0.03 mag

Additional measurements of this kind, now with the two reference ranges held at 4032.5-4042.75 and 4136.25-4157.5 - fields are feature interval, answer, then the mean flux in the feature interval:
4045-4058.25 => 0.04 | 2.1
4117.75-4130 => -0.05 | 2.17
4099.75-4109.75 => -0.09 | 2.27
